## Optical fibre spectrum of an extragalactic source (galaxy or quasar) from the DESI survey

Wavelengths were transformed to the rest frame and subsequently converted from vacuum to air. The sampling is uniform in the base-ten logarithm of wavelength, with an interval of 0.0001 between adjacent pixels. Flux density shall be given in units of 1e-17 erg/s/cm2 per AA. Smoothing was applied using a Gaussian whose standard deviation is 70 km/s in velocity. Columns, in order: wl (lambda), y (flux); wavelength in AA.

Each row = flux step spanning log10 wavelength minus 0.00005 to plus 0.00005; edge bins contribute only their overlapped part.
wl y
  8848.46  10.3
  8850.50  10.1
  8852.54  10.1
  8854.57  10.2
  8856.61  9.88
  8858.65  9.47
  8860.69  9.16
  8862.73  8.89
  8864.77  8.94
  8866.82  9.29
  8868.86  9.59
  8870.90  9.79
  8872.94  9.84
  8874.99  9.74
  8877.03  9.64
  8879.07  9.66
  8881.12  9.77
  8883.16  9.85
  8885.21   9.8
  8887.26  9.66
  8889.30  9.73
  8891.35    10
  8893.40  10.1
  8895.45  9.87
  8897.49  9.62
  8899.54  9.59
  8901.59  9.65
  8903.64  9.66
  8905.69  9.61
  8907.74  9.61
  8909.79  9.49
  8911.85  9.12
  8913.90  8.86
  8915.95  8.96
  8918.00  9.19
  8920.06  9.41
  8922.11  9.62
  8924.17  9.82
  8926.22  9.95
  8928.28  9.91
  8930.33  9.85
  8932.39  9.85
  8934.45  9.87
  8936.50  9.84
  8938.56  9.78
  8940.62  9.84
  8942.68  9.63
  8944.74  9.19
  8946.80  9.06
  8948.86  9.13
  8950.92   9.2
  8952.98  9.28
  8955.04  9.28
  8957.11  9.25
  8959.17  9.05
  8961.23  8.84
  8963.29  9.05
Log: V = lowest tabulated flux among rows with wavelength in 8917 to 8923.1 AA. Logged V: 9.19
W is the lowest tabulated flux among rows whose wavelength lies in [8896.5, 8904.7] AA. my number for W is 9.59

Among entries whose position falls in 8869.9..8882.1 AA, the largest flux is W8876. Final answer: 9.84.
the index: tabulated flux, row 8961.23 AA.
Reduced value 8.84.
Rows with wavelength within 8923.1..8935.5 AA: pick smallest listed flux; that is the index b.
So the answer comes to 9.82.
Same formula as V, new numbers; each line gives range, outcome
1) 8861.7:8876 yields 8.89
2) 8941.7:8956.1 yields 9.06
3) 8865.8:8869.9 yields 9.29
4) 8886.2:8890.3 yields 9.66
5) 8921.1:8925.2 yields 9.62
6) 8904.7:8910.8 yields 9.49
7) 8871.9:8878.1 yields 9.64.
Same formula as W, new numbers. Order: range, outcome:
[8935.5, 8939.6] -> 9.78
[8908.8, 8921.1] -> 8.86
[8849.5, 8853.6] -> 10.1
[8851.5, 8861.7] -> 9.16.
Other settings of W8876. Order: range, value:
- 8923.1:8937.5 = 9.95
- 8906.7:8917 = 9.61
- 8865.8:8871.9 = 9.79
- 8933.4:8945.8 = 9.87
